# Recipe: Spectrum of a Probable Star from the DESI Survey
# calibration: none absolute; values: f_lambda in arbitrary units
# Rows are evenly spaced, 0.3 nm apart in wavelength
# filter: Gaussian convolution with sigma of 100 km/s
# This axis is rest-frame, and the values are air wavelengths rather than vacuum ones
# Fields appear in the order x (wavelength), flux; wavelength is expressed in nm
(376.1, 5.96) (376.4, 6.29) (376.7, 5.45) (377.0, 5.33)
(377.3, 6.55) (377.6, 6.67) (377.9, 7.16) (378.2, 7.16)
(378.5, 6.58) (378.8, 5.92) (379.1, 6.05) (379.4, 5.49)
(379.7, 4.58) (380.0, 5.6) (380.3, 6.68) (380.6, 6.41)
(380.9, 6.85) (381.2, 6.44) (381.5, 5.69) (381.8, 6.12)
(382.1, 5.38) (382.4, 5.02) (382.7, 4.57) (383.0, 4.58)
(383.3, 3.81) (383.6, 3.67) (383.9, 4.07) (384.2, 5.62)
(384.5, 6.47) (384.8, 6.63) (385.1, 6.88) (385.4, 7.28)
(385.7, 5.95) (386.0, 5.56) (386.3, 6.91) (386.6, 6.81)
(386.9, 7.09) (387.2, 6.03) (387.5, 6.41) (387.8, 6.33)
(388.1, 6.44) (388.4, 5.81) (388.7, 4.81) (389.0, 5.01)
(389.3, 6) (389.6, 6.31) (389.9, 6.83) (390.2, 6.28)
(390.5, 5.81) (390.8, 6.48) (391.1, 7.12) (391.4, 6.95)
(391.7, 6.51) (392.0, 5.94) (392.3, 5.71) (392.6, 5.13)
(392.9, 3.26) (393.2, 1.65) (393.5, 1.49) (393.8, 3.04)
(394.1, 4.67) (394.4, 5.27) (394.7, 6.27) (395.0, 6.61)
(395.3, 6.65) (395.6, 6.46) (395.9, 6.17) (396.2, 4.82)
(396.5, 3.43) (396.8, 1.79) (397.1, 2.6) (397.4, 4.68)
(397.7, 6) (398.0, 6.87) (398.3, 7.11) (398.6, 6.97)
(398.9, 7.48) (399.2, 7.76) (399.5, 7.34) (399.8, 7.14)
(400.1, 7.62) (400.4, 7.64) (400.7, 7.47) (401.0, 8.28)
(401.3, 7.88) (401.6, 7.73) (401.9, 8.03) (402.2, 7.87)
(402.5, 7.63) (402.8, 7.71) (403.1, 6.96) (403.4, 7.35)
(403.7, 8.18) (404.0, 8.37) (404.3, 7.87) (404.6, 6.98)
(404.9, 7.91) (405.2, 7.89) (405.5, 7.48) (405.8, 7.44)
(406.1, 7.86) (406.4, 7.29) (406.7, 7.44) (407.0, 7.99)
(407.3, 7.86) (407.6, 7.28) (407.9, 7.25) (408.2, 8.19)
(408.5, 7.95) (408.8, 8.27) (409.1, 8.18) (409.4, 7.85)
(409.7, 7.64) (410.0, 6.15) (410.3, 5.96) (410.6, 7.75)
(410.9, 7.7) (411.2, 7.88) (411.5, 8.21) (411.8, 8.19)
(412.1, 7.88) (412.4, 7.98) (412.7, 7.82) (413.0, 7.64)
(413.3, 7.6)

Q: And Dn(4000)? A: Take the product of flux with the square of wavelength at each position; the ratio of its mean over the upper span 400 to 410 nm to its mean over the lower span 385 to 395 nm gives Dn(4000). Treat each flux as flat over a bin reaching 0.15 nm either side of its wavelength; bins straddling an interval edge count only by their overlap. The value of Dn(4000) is 1.46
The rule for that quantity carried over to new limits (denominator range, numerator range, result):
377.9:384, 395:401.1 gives 1.22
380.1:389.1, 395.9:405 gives 1.27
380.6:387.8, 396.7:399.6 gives 1.09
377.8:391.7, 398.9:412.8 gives 1.42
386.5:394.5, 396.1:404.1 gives 1.29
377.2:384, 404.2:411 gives 1.52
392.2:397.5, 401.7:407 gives 1.82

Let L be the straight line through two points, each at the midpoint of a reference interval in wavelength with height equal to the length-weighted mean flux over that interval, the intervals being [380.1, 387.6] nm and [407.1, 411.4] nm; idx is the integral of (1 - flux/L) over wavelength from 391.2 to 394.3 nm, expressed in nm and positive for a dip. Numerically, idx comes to 0.94 nm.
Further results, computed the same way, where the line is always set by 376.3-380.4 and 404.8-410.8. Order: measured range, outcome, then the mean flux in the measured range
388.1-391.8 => 0.29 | 6.17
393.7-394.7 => 0.32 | 4.68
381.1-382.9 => 0.23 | 5.48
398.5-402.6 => -0.24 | 7.64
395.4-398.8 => 0.88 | 5.23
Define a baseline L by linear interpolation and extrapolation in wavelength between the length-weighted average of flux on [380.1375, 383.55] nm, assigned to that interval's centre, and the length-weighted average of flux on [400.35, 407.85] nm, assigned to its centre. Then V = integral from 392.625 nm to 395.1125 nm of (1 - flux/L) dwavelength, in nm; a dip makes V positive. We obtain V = 0.99 nm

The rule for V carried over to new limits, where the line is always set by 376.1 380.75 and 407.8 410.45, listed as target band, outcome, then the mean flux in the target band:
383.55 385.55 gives 0.154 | 5.91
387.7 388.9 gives 0.141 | 5.79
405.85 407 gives -0.032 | 7.58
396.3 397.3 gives 0.594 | 2.82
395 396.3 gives 0.142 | 6.14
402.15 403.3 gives -0.047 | 7.51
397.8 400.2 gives -0.071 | 7.25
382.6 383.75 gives 0.398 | 4.14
